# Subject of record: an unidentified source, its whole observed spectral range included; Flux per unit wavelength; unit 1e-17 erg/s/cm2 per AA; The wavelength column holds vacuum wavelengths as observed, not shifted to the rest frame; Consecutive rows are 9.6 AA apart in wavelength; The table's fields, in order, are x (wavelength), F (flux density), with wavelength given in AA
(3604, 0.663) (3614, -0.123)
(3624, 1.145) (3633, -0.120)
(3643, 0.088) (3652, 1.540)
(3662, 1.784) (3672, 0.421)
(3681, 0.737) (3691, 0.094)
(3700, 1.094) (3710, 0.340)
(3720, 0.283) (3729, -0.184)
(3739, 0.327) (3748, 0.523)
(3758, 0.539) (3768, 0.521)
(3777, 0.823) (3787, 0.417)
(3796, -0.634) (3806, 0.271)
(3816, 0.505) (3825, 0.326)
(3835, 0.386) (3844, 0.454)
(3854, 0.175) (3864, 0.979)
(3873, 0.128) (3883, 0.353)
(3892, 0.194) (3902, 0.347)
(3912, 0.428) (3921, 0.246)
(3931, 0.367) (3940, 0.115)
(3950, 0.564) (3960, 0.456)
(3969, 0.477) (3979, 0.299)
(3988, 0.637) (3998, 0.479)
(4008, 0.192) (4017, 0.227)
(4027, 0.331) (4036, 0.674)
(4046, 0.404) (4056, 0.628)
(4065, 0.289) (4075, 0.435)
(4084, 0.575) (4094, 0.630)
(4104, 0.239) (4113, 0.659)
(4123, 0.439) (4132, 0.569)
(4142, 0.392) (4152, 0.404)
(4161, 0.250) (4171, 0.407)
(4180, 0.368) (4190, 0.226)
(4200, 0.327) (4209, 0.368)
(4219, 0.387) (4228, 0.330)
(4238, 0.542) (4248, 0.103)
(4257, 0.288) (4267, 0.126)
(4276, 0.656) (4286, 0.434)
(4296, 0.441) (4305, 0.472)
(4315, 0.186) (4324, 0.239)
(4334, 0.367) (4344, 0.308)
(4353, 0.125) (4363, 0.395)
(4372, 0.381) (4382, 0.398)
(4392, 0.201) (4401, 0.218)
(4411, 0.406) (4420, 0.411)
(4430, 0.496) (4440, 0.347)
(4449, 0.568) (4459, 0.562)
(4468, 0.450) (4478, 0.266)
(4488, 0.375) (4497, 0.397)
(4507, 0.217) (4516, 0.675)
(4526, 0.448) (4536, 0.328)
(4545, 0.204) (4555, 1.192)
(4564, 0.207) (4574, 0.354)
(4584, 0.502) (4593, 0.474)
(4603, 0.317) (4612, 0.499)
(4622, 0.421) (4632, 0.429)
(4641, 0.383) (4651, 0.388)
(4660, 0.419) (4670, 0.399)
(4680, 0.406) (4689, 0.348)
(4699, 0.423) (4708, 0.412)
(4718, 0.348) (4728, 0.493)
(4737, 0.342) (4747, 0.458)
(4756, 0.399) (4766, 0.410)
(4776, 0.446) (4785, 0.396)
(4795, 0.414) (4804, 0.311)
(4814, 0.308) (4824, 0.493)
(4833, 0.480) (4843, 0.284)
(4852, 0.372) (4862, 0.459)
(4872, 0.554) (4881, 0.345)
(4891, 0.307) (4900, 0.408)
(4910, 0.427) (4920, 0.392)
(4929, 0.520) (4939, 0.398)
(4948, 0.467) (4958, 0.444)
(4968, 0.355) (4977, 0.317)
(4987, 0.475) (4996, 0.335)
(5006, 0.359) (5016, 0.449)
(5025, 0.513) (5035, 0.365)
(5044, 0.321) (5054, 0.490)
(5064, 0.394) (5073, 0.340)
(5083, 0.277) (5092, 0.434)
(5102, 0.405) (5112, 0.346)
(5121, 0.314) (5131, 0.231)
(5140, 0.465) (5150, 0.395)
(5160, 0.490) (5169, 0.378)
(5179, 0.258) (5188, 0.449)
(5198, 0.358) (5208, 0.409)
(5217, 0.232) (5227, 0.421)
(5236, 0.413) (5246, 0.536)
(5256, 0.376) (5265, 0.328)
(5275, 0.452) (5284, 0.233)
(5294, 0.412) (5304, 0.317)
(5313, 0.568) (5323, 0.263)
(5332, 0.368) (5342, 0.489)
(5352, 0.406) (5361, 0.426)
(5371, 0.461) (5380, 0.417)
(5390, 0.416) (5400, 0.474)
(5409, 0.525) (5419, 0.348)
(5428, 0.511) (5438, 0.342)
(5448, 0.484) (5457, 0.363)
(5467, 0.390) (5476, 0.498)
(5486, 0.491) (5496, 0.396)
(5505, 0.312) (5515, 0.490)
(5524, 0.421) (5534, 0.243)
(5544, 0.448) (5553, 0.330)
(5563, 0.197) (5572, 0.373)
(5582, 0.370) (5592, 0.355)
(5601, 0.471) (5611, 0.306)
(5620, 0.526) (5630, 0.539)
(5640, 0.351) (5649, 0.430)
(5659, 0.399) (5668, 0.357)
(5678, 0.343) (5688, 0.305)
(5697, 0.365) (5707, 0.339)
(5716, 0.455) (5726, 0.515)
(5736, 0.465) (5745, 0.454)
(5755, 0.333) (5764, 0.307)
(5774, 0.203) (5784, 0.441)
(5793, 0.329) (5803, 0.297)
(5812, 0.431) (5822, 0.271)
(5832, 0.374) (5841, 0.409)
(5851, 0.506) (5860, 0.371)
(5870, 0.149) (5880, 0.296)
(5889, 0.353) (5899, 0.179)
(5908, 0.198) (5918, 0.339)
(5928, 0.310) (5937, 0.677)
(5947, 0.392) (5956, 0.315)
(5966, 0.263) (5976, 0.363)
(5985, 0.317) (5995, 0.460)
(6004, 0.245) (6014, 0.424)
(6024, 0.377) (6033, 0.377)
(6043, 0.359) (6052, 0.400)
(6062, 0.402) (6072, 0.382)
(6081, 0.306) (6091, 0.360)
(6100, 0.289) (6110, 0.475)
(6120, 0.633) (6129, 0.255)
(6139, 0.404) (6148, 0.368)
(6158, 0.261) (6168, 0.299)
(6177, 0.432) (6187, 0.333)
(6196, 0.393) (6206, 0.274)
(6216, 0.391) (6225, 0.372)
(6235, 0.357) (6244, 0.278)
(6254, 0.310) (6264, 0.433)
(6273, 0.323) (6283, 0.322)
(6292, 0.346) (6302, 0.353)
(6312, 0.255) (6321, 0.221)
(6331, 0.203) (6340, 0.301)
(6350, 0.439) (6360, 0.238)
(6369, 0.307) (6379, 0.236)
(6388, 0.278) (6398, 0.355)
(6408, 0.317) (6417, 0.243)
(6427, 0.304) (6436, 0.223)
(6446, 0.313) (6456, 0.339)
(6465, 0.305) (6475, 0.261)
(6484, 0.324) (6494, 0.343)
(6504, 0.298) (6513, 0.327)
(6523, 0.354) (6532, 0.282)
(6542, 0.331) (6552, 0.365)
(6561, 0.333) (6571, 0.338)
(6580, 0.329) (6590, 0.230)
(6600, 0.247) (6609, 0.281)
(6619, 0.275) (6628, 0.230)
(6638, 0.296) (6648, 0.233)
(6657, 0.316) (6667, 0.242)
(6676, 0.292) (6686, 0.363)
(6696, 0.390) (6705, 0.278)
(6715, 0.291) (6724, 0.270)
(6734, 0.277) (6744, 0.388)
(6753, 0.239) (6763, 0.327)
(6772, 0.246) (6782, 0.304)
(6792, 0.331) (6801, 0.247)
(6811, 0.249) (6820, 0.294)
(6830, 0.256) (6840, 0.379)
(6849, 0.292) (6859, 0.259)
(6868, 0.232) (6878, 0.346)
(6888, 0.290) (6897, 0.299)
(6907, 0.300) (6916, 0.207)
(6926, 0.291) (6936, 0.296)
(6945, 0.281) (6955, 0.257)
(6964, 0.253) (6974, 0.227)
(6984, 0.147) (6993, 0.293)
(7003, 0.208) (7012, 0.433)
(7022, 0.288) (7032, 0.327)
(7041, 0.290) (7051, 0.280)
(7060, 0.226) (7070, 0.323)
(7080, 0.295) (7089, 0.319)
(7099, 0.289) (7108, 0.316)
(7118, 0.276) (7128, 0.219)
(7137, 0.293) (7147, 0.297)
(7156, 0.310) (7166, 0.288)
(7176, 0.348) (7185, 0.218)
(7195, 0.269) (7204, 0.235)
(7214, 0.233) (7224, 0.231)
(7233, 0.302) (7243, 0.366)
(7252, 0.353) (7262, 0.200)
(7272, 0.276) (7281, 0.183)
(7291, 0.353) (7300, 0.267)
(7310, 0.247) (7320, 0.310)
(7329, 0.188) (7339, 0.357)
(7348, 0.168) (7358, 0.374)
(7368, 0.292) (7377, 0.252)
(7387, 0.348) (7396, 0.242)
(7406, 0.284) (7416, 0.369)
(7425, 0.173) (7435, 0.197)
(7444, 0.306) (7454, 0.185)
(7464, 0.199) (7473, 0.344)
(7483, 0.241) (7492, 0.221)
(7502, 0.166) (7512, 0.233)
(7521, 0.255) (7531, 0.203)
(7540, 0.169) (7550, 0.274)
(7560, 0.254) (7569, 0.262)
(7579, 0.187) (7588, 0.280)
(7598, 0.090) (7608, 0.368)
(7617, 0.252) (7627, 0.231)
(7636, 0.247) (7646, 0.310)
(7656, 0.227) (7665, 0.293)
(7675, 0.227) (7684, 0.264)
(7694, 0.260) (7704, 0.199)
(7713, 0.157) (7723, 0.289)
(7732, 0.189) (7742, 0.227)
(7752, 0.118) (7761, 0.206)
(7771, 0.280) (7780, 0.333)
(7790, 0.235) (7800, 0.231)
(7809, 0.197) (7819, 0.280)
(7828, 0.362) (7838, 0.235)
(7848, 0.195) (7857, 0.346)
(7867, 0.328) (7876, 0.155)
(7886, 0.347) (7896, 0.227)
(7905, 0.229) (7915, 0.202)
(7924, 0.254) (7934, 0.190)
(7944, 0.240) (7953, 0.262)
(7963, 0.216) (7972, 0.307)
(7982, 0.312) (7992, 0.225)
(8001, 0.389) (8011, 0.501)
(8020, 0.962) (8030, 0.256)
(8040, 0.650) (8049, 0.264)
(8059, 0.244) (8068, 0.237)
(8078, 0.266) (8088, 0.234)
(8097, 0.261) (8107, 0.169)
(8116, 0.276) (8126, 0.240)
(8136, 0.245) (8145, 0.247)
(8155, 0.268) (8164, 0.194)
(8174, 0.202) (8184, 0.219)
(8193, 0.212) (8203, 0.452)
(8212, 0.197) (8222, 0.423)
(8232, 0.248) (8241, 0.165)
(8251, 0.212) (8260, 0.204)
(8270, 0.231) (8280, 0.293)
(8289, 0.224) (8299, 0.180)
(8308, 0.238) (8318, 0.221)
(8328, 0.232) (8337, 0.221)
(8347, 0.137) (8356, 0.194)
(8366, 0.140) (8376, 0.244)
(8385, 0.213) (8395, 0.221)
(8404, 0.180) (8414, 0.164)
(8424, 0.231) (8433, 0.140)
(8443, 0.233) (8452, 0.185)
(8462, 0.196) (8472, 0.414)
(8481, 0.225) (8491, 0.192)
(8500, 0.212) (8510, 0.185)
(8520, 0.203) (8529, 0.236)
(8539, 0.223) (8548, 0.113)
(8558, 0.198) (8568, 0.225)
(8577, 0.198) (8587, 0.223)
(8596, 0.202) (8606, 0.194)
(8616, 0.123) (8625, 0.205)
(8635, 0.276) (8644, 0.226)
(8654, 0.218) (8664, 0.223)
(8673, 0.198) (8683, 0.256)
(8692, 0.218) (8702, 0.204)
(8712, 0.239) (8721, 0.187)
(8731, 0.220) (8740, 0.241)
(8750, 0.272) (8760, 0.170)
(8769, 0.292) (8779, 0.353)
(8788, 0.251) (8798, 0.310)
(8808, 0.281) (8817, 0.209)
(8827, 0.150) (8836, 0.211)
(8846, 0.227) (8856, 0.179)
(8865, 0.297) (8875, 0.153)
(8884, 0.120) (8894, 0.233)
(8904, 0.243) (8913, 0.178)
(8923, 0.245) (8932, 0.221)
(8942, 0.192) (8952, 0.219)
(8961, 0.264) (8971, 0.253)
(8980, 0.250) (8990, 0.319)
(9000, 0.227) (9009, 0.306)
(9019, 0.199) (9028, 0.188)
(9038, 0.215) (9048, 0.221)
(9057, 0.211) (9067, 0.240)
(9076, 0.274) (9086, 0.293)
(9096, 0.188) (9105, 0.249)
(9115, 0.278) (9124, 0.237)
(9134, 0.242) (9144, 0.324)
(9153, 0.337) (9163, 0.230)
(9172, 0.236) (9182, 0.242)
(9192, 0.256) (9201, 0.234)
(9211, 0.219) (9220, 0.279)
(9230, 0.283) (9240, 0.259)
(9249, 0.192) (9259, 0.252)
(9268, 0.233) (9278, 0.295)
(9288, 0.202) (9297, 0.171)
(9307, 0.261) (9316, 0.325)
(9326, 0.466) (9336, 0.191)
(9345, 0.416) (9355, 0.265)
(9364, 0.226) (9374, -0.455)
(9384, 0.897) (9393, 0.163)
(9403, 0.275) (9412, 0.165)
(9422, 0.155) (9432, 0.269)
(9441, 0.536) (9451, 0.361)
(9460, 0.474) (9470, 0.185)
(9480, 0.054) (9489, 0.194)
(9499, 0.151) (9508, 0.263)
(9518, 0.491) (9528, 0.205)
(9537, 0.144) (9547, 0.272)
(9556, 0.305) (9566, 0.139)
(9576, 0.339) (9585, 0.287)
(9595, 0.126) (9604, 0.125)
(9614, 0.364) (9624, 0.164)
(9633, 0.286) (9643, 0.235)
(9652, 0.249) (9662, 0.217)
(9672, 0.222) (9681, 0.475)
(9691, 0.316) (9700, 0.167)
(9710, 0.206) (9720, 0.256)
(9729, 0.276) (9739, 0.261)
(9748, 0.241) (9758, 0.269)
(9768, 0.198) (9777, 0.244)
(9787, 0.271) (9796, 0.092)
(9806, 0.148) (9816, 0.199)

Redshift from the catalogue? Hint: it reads 0.22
